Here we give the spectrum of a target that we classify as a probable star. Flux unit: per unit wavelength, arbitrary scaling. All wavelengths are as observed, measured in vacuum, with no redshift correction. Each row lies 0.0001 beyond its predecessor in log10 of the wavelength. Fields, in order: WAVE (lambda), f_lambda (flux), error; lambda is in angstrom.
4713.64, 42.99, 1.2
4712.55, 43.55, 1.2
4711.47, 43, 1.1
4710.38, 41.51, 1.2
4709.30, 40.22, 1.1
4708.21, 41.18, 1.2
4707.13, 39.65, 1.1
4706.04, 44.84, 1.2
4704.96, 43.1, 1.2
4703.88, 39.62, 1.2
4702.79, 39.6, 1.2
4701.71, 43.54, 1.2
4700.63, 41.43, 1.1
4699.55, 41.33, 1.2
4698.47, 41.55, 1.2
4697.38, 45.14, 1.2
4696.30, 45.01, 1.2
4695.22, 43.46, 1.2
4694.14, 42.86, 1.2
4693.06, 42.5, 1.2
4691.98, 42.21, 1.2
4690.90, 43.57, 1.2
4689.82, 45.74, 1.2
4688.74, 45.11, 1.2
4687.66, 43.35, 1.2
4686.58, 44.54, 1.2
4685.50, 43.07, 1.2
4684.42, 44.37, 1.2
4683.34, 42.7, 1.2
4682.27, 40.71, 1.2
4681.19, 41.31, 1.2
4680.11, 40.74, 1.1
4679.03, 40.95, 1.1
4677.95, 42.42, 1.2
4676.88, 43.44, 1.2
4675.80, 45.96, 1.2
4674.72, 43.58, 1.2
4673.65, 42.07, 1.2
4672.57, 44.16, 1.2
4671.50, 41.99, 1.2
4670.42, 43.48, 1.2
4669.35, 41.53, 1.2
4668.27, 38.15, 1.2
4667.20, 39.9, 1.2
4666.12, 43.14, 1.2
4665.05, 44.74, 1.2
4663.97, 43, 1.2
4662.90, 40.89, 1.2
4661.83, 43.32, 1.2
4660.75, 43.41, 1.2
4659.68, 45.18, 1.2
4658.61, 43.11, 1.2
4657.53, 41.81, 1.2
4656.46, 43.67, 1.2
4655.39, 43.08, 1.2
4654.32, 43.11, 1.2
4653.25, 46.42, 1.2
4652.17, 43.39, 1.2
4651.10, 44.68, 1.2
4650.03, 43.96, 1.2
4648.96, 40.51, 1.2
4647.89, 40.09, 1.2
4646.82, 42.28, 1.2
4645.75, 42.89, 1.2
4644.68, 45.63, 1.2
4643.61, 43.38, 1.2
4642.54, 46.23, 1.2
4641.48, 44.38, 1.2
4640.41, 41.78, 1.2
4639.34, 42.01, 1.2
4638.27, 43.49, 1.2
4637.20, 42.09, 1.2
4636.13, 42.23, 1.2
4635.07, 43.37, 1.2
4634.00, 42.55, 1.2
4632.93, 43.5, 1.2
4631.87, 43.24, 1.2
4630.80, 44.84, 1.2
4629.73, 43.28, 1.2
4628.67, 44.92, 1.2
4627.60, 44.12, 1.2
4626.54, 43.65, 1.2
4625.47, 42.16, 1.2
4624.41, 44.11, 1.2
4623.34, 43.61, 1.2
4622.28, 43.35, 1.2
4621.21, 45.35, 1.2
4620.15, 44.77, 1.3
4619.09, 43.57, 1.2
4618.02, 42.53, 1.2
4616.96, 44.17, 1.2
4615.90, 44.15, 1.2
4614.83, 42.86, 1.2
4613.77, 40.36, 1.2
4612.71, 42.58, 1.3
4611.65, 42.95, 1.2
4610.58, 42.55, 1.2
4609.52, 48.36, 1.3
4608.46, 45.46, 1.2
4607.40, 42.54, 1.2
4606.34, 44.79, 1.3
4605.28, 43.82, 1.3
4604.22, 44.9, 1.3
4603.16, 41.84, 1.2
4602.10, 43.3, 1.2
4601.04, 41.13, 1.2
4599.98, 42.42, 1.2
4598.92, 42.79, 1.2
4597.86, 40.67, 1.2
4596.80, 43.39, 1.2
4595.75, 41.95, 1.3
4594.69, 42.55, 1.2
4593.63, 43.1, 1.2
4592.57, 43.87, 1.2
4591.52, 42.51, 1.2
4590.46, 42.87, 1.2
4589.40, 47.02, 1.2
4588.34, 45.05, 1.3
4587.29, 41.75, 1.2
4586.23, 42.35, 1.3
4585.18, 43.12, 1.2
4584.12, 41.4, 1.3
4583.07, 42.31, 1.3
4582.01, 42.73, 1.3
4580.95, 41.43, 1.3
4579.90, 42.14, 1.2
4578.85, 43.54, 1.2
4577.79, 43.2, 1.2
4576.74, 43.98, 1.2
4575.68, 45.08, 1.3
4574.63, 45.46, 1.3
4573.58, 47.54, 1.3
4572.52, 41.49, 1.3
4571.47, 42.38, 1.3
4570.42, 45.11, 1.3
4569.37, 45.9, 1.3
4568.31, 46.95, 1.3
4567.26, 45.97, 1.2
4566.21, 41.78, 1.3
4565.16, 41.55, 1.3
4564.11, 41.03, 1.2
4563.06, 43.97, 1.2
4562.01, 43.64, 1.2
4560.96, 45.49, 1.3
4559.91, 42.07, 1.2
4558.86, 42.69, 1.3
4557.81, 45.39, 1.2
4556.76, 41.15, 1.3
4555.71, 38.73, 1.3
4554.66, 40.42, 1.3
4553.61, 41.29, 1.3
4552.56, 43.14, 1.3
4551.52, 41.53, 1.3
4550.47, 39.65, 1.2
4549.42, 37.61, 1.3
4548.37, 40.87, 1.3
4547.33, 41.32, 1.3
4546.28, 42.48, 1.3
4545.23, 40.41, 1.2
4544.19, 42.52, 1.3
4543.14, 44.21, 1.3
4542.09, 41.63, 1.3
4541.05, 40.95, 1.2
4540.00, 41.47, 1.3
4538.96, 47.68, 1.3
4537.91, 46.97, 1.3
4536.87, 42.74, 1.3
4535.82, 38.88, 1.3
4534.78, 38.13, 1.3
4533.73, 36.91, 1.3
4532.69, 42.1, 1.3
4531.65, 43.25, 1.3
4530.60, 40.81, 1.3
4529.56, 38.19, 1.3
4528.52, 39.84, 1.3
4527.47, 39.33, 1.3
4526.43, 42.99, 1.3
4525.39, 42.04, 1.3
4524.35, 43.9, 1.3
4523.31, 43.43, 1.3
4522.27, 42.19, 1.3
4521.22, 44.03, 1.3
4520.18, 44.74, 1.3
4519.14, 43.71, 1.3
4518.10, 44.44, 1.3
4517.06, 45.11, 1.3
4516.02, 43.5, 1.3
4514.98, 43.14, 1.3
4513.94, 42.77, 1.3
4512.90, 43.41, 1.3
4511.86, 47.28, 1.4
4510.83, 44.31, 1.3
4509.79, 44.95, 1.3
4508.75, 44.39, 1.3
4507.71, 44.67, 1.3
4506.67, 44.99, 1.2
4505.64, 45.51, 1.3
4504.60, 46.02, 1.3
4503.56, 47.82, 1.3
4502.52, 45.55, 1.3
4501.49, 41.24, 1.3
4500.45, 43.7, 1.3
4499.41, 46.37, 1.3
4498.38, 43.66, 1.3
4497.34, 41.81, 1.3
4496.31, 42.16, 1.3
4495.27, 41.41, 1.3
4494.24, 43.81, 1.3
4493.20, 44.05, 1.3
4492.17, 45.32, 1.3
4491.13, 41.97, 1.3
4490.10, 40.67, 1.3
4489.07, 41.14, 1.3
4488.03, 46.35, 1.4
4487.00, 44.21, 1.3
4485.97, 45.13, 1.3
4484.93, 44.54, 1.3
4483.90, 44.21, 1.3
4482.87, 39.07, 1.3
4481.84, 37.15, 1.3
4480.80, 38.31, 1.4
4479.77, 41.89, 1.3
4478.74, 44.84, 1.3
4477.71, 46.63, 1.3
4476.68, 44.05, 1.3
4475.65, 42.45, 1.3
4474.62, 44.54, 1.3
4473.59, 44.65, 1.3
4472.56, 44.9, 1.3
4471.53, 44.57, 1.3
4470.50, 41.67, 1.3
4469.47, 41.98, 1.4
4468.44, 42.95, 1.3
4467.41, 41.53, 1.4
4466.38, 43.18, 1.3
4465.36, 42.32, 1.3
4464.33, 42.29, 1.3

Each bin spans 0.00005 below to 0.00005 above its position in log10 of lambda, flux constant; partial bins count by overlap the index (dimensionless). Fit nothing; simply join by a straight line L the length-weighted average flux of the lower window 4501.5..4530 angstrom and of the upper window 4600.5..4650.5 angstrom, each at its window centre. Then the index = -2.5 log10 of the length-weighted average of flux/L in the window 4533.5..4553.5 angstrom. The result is 0.05 mag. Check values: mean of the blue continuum 43.8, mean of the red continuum 43.4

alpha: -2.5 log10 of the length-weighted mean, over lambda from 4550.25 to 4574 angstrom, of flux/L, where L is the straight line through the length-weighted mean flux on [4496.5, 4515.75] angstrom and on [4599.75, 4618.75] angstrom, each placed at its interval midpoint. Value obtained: 0.02 mag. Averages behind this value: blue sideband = 44.5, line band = 43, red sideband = 43.4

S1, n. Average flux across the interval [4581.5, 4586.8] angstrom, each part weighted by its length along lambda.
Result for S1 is 42.4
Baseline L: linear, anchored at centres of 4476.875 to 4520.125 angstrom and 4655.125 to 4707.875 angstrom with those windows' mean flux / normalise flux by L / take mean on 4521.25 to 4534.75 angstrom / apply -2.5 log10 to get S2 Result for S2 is 0.06 mag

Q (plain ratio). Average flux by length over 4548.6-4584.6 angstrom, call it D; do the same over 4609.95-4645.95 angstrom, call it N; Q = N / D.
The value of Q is 1.01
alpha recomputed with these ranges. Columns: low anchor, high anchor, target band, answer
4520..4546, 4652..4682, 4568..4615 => -0.03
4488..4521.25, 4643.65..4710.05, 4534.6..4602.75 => 0.02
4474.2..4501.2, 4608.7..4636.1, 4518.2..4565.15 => 0.03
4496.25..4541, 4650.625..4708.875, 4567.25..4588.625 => -0.02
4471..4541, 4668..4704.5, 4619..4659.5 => -0.02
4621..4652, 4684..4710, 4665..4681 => 0.02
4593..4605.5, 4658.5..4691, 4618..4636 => -0.02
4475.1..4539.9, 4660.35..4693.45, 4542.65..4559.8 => 0.04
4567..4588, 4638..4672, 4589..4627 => 0.00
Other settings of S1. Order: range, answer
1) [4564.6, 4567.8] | 43.2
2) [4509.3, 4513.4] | 45.1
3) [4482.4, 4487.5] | 43.5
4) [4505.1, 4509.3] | 44.9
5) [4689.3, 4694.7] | 43.4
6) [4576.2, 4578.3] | 43.5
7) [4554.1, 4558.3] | 41.3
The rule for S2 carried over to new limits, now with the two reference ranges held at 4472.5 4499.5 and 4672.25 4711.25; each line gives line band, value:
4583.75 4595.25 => -0.01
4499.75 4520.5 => -0.04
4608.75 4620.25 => -0.02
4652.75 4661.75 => -0.02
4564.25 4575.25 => -0.03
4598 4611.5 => -0.02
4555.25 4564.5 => 0.01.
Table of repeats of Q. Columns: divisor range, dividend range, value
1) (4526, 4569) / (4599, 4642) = 1.04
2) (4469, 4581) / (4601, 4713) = 1.00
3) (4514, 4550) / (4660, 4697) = 1.02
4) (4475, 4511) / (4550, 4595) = 0.99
